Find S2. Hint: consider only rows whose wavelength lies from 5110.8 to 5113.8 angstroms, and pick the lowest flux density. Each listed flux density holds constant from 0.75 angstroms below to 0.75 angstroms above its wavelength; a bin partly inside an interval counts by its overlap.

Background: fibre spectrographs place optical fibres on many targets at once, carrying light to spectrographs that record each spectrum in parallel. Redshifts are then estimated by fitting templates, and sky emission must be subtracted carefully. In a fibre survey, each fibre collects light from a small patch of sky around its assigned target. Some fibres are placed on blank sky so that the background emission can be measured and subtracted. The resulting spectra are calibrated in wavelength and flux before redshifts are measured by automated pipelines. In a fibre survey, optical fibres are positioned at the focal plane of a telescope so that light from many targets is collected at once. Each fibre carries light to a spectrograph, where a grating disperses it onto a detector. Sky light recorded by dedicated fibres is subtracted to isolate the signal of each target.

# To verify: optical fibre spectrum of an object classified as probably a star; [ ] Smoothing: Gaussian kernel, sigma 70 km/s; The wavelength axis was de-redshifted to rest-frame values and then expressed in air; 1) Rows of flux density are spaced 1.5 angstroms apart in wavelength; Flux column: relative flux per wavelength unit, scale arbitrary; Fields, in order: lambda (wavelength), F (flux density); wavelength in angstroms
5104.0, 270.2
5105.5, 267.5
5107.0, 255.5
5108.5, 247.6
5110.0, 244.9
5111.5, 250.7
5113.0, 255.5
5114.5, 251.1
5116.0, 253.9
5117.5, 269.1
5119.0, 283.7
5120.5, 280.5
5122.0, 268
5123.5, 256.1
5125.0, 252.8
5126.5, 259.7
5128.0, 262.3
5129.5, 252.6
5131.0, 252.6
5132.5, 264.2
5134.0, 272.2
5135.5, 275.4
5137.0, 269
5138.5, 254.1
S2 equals 250.7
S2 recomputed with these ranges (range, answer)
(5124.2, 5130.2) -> 252.6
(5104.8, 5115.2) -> 244.9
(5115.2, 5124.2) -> 253.9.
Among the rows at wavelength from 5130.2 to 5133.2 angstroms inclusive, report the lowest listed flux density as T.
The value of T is 252.6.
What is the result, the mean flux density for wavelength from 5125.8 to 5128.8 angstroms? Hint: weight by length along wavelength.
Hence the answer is 261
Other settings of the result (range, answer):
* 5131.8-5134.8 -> 268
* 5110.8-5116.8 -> 253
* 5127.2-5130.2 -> 258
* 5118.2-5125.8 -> 268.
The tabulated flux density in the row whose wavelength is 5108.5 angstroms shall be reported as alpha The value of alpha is 247.6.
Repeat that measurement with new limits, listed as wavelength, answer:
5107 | 255.5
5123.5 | 256.1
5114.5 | 251.1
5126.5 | 259.7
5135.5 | 275.4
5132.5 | 264.2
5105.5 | 267.5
